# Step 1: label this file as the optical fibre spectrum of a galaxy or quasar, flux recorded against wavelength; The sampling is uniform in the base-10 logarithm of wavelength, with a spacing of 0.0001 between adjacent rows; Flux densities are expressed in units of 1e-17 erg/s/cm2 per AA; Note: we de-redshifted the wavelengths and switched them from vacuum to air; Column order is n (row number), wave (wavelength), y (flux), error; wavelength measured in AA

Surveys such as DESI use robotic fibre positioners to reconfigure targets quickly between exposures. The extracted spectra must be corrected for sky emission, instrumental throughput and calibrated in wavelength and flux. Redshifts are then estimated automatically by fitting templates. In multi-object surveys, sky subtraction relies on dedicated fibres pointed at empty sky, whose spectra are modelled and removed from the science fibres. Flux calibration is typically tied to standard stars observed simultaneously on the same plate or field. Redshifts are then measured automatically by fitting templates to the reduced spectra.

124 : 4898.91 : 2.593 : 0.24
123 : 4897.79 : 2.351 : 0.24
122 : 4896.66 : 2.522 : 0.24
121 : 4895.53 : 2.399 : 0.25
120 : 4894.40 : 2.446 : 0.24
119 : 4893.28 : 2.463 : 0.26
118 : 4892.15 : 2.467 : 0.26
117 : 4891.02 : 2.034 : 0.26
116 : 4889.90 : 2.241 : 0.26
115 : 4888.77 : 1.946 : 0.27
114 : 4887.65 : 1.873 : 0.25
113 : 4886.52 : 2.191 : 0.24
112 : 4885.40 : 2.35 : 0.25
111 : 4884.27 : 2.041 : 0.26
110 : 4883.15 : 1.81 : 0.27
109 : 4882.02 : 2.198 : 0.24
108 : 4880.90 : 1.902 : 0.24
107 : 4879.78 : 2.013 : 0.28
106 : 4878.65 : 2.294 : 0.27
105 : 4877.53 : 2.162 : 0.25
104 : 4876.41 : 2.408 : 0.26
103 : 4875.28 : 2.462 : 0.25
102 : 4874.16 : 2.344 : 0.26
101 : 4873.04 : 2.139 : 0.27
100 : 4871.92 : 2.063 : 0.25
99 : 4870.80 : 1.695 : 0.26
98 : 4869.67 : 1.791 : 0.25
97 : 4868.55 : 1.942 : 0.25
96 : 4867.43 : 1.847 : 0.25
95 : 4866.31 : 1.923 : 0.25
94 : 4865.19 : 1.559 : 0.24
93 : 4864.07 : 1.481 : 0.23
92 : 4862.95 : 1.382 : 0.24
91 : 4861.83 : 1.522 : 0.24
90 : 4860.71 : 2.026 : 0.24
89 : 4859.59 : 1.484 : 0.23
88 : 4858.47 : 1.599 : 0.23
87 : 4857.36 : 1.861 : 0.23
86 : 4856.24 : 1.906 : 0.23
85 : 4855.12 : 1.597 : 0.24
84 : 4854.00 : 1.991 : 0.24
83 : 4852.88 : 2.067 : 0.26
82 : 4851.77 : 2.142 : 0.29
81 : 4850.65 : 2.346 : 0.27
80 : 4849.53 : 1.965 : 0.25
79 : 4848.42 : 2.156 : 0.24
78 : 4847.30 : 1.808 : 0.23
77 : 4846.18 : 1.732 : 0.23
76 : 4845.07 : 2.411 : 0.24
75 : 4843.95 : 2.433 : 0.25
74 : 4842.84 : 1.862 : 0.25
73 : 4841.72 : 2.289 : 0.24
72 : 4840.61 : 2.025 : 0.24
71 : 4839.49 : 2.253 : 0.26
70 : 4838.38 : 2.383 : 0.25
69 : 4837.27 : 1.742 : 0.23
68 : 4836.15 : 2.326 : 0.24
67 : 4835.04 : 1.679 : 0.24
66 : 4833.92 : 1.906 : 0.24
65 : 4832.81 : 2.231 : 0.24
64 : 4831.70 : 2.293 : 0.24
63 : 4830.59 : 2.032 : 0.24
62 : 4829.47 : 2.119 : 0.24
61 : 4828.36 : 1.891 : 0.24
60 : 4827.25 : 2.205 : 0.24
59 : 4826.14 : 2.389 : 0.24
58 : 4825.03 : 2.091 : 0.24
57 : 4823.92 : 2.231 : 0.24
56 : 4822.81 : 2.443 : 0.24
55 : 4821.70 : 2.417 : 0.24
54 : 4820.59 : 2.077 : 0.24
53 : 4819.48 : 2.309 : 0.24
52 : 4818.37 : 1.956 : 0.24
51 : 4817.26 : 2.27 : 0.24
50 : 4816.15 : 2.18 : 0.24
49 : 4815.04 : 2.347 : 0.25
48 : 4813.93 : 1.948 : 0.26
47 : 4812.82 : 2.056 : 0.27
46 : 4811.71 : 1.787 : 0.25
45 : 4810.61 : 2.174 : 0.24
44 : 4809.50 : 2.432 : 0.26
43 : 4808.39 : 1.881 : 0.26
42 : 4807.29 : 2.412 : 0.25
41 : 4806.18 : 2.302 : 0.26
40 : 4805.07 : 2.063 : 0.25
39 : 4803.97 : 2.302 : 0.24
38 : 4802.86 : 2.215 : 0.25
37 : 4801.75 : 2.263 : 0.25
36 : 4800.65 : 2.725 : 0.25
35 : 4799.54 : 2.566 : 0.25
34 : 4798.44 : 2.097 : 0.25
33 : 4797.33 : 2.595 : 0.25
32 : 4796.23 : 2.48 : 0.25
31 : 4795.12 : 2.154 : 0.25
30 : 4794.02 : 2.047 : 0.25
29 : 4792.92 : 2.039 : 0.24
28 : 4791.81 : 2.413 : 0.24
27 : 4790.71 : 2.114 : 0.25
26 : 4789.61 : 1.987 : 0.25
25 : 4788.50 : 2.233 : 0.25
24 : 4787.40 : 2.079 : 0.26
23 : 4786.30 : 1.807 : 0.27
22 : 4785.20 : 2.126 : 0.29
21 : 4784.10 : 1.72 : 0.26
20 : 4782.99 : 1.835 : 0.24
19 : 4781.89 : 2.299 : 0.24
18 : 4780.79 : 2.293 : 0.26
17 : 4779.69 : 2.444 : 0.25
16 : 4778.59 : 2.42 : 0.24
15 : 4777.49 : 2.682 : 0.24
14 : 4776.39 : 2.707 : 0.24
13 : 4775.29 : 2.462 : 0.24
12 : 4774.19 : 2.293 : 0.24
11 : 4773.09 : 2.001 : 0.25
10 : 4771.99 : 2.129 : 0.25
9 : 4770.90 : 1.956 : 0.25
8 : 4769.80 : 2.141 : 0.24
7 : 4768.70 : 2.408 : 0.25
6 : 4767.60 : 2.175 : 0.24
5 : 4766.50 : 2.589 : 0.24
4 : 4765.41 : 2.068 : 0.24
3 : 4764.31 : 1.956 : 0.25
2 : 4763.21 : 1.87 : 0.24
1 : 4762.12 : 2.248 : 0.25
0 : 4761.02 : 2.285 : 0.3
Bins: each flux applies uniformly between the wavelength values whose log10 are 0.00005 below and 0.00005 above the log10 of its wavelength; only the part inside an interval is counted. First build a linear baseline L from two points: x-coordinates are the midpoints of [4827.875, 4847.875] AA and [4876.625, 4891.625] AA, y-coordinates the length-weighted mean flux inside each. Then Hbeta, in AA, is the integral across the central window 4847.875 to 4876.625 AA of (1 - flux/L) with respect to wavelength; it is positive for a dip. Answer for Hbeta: 2.5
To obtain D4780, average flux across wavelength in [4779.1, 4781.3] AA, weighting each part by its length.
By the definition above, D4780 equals 2.37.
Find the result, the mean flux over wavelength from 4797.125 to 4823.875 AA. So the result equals 2.24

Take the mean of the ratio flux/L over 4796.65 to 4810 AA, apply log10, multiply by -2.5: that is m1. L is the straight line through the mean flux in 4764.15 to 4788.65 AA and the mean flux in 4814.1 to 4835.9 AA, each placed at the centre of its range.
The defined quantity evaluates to -0.07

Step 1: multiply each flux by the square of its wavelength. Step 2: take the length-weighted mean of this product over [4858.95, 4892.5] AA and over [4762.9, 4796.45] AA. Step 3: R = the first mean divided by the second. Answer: 0.94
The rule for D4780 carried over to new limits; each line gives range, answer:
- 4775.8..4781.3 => 2.51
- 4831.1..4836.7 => 2.09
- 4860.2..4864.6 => 1.6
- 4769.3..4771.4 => 2.05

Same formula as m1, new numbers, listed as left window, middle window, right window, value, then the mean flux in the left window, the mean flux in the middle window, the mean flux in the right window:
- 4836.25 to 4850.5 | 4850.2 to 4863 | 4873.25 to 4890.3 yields 0.153 mag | 2.1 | 1.84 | 2.15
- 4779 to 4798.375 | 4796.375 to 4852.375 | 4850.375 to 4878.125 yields -0.071 mag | 2.16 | 2.18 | 1.91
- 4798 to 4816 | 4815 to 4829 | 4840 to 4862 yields -0.037 mag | 2.22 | 2.21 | 1.97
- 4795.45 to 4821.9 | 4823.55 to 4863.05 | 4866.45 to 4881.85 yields 0.073 mag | 2.24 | 2.02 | 2.08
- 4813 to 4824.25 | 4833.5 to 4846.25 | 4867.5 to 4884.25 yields 0.030 mag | 2.21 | 2.1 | 2.08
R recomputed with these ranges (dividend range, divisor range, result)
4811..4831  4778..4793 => 1.02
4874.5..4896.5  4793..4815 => 1.02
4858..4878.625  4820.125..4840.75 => 0.90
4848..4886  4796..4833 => 0.90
